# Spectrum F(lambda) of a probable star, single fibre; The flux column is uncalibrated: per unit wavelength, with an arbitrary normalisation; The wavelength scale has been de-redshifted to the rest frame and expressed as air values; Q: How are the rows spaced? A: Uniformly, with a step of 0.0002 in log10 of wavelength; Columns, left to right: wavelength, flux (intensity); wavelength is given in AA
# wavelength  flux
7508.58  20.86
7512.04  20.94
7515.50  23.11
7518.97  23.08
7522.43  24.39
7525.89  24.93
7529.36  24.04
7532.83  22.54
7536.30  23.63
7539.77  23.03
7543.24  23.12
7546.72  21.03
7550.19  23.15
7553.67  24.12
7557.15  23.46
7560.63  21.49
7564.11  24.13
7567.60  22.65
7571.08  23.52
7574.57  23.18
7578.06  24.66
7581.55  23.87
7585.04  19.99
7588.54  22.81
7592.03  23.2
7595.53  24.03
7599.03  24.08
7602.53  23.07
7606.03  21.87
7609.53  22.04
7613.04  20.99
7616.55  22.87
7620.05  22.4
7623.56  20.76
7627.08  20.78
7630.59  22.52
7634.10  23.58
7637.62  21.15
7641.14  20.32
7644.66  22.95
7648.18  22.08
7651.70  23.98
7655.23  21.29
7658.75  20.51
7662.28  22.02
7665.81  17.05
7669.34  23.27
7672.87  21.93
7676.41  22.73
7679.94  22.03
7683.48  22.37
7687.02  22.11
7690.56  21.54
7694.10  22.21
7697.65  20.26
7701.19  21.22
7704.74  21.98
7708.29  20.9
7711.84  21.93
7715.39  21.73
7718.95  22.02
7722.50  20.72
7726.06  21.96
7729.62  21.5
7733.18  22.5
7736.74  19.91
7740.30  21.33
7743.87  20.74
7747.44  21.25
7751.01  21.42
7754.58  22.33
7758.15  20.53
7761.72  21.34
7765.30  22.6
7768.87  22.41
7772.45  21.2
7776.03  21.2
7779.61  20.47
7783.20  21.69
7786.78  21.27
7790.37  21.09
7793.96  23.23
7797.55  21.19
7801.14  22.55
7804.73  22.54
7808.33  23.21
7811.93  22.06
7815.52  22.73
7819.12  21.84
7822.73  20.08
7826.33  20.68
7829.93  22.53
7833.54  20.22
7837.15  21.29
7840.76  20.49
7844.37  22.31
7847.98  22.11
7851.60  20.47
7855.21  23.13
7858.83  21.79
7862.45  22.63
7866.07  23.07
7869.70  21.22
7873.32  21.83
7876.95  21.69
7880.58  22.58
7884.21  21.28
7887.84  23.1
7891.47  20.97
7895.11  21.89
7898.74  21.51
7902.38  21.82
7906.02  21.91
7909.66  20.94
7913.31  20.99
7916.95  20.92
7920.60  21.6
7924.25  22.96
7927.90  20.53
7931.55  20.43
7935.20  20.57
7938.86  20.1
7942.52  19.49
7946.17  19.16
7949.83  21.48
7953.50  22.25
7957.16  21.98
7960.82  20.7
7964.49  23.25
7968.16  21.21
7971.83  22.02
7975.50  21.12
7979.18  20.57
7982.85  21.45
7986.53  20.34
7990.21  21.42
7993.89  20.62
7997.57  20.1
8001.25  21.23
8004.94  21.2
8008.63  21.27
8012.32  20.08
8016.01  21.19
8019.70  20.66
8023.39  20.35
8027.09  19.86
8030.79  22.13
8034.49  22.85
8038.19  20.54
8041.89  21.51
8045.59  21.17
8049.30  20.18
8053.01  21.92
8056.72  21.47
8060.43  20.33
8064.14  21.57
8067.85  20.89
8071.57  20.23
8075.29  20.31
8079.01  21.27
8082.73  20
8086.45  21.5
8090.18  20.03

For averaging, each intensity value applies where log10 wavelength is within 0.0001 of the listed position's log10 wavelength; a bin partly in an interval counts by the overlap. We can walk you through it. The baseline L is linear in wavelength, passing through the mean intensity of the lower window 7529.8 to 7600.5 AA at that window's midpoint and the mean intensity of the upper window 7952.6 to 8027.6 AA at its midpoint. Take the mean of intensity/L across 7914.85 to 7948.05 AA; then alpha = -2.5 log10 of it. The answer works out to 0.04 mag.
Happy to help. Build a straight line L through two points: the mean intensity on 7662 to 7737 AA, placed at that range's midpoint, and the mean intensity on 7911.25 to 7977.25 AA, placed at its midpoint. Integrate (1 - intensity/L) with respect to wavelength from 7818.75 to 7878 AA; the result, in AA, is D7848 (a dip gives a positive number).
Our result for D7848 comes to -0.81 AA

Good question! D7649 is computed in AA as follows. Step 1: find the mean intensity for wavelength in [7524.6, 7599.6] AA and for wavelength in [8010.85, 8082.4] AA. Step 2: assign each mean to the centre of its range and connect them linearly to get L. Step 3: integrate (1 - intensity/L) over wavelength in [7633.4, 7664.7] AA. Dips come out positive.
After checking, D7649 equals 1.32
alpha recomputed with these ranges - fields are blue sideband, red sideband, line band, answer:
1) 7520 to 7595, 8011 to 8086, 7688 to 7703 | 0.060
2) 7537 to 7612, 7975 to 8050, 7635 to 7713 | 0.042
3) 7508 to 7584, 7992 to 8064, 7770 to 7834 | 0.015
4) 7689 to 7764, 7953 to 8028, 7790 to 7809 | -0.051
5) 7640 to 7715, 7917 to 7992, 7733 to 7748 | 0.028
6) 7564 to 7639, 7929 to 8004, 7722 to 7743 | 0.035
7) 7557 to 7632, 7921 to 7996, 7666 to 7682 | 0.017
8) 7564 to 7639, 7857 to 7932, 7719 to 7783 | 0.038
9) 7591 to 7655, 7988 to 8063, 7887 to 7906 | -0.019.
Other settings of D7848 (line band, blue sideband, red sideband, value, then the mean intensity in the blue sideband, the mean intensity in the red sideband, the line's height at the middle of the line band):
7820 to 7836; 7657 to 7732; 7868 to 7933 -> 0.5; 21.5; 21.6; 21.6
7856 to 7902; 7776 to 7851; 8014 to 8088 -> -1.1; 21.6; 21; 21.5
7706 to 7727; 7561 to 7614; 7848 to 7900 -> 0.9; 22.9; 22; 22.5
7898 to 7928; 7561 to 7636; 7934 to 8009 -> -0.3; 22.7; 21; 21.3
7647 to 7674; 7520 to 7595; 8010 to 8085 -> 1.5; 23.2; 20.9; 22.7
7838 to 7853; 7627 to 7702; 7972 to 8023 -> -0.1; 21.8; 20.9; 21.3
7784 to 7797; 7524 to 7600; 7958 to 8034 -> 0.2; 23.2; 21.1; 22.1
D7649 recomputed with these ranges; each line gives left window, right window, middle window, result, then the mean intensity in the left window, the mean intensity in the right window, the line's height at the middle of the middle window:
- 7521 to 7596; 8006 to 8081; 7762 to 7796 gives 0.8 AA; 23.2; 21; 22.2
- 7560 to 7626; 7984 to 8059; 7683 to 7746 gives 2.1 AA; 22.7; 21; 22.2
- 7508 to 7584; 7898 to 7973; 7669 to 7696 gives 0.3 AA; 23.1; 21.2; 22.5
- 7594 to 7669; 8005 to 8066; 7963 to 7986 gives -0.3 AA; 21.9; 21.1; 21.2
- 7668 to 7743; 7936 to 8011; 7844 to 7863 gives -0.6 AA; 21.7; 21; 21.3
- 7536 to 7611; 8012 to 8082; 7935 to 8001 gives 1.0 AA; 23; 21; 21.3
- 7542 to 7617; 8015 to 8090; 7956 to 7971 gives -0.3 AA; 22.9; 21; 21.3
